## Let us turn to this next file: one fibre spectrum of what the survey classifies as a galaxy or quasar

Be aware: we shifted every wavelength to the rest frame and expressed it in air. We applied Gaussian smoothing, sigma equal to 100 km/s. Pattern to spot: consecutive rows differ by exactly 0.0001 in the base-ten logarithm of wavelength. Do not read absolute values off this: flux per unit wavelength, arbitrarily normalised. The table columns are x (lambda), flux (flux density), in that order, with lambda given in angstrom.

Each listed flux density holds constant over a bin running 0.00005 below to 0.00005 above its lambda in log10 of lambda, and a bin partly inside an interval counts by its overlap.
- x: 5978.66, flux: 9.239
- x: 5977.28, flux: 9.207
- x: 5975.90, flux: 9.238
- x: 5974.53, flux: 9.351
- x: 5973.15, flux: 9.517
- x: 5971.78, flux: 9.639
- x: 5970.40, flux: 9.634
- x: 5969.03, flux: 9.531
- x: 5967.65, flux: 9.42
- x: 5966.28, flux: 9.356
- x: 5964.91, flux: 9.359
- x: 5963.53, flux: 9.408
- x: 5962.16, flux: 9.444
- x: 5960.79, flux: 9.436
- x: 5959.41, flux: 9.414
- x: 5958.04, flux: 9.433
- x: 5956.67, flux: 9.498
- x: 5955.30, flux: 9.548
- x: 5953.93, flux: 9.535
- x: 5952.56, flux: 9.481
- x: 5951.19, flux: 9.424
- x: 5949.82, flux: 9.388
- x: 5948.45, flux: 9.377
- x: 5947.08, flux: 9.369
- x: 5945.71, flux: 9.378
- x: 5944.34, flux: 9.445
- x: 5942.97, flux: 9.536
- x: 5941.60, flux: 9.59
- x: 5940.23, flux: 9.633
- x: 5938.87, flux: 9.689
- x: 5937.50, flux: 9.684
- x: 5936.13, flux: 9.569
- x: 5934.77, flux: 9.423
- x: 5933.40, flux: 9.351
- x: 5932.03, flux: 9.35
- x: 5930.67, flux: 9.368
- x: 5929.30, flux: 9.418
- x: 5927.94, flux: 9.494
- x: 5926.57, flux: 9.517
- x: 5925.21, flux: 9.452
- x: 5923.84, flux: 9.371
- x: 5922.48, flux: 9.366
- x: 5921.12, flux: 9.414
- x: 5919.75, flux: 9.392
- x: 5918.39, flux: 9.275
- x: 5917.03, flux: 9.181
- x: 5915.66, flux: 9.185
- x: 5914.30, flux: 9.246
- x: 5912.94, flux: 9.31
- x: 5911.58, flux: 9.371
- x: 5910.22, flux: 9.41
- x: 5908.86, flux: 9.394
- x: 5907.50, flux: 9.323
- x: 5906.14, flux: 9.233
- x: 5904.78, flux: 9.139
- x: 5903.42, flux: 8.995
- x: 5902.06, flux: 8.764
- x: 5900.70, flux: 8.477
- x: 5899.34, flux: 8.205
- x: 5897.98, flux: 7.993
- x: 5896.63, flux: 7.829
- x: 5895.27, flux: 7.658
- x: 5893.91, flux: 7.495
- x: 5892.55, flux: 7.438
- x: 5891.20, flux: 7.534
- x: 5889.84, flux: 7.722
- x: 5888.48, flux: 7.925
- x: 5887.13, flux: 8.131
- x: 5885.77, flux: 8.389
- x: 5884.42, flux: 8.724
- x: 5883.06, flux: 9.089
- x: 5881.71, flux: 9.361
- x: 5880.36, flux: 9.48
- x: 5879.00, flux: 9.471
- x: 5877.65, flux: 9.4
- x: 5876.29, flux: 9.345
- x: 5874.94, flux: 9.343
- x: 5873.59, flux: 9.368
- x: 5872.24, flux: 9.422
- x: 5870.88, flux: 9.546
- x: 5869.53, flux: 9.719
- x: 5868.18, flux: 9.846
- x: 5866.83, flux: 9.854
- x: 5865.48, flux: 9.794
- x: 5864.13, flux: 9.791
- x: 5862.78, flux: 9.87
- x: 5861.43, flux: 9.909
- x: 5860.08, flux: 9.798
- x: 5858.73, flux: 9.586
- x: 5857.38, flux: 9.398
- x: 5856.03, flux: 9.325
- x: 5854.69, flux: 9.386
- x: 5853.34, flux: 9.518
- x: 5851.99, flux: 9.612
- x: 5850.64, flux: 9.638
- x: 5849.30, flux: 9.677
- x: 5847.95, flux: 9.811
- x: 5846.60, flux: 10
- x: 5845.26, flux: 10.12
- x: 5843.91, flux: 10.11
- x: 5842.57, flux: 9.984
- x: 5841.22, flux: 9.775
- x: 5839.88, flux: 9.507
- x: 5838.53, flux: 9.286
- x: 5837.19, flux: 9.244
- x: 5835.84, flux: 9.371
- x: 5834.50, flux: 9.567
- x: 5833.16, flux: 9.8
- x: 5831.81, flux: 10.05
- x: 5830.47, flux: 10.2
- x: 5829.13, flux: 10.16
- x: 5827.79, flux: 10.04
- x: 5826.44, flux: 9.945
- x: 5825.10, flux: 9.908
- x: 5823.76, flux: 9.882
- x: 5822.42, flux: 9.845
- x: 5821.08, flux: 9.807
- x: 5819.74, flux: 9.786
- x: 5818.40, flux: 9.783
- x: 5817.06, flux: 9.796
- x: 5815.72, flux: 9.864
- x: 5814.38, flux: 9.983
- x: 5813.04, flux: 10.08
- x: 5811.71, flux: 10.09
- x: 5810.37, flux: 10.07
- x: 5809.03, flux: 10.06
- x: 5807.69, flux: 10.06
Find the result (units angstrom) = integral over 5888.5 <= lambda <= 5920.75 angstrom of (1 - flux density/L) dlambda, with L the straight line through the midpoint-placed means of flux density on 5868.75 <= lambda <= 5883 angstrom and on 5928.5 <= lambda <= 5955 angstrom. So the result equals 2.7 angstrom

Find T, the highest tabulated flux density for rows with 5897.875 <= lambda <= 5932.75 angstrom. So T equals 9.517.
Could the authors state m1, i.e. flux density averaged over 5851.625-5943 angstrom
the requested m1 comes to 9.16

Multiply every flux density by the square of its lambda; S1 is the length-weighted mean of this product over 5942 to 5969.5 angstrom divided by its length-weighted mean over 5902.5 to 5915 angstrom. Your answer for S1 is 1.0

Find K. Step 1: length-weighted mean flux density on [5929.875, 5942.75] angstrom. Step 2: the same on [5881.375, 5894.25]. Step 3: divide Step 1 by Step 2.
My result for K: 1.17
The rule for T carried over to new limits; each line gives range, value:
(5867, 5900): 9.846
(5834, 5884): 10.12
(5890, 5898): 7.993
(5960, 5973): 9.639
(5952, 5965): 9.548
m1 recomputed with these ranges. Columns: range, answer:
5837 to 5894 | 9.31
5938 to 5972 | 9.48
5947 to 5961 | 9.45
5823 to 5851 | 9.82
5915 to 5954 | 9.43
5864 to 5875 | 9.64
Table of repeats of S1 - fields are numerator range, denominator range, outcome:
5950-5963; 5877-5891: 1.11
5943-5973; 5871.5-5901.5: 1.14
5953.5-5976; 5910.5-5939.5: 1.02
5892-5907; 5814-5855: 0.87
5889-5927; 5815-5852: 0.92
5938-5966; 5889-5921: 1.11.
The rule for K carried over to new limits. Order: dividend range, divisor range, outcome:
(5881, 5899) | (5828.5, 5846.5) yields 0.83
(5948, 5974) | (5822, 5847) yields 0.96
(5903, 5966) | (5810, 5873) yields 0.96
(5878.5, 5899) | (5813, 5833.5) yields 0.83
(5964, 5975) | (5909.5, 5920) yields 1.02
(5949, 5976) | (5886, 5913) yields 1.12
